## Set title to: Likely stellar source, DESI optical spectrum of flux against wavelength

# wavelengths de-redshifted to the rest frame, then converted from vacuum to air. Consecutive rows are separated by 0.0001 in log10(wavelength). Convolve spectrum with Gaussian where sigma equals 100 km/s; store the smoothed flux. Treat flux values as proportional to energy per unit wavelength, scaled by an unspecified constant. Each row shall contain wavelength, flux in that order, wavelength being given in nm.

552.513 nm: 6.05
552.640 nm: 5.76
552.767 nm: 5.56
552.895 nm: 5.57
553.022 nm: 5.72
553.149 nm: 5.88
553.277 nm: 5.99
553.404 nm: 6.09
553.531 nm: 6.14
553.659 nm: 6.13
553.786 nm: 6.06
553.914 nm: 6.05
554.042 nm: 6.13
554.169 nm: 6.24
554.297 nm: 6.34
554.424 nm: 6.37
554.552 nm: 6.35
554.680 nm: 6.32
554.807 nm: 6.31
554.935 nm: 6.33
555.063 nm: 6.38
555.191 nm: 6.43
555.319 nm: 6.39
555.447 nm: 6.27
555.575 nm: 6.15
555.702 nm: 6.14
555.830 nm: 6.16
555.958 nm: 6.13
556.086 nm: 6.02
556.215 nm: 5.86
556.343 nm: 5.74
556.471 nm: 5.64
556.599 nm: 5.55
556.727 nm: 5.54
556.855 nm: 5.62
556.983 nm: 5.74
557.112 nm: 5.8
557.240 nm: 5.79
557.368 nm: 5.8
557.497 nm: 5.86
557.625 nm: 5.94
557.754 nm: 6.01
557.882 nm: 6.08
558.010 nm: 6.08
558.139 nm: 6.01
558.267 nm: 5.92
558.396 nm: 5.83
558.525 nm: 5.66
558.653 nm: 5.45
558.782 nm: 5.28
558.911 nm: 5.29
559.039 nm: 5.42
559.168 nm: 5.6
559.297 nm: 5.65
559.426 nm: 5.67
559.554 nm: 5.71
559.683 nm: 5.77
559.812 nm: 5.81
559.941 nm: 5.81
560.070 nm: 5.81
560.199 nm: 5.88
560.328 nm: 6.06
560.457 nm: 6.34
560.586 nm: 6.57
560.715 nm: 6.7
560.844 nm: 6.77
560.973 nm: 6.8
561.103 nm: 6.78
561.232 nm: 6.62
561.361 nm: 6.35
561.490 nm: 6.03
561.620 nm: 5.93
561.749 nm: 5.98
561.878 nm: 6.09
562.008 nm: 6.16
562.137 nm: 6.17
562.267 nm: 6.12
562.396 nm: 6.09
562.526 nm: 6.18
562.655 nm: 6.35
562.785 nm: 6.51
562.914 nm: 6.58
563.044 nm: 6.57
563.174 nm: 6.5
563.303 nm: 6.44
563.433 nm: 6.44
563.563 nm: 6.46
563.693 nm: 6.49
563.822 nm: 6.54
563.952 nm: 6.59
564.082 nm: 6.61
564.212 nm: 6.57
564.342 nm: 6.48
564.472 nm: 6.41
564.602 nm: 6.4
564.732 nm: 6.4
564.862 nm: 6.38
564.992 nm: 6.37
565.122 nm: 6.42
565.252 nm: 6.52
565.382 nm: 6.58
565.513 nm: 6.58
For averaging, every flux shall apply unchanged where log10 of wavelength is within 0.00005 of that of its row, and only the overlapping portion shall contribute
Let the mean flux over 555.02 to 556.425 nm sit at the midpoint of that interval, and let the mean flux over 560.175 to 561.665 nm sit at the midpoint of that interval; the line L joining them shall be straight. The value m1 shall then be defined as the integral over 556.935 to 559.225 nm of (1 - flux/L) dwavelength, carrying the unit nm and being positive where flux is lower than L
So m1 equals 0.19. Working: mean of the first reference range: 6.14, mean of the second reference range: 6.42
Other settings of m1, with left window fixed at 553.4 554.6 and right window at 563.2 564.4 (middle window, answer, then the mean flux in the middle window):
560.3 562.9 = 0.04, 6.34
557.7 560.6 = 0.26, 5.8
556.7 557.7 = 0.08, 5.77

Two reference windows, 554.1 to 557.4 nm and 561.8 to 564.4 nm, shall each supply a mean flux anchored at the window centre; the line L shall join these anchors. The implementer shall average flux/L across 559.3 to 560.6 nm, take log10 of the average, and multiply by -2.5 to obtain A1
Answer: 0.062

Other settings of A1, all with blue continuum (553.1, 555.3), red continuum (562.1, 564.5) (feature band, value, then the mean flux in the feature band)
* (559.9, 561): 0.01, 6.3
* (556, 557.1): 0.10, 5.72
